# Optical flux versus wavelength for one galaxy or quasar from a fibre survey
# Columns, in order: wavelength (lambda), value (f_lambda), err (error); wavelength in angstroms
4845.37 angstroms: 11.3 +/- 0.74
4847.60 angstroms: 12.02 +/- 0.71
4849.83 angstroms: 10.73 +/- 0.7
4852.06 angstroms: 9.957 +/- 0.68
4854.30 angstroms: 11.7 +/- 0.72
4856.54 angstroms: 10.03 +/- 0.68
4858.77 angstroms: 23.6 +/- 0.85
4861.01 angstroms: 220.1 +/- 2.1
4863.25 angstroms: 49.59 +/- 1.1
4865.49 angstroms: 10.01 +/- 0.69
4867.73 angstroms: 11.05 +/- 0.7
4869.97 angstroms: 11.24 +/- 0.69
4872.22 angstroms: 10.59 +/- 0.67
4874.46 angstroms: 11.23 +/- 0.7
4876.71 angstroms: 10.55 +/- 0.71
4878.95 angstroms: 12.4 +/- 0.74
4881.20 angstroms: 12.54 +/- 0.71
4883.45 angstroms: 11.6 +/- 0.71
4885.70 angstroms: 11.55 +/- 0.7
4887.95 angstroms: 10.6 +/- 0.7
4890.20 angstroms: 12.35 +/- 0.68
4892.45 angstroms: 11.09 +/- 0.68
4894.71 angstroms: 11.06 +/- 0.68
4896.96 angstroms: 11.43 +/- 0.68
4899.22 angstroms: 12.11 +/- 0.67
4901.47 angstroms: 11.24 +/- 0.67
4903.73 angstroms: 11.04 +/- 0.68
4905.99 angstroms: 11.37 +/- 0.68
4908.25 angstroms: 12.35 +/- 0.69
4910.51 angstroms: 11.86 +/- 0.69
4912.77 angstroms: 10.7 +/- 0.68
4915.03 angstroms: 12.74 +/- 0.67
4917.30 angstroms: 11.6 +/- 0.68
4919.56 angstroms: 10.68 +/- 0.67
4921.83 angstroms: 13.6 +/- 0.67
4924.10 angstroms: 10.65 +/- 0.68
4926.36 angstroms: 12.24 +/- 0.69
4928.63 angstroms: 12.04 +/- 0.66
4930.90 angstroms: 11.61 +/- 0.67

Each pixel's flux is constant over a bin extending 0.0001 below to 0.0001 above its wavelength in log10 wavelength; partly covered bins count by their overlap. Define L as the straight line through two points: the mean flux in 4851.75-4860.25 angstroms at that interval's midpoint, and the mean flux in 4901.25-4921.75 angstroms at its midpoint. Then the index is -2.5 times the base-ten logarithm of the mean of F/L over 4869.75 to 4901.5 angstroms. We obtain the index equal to 0.41 mag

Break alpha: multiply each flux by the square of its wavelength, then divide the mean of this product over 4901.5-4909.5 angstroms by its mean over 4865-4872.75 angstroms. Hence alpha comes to 1.09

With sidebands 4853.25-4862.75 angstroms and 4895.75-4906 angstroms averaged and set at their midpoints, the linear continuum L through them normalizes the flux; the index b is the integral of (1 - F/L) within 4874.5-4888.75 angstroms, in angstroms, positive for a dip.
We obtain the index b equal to 9.6 angstroms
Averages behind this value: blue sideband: 65.7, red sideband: 11.4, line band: 11.5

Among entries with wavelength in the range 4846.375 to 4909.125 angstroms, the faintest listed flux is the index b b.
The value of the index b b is 9.957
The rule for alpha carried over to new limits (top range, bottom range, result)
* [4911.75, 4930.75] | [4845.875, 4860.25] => 0.67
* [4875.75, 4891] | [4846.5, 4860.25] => 0.64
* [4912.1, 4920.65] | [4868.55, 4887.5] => 1.02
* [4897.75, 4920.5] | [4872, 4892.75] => 1.02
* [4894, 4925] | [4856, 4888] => 0.40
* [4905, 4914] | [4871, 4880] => 1.05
